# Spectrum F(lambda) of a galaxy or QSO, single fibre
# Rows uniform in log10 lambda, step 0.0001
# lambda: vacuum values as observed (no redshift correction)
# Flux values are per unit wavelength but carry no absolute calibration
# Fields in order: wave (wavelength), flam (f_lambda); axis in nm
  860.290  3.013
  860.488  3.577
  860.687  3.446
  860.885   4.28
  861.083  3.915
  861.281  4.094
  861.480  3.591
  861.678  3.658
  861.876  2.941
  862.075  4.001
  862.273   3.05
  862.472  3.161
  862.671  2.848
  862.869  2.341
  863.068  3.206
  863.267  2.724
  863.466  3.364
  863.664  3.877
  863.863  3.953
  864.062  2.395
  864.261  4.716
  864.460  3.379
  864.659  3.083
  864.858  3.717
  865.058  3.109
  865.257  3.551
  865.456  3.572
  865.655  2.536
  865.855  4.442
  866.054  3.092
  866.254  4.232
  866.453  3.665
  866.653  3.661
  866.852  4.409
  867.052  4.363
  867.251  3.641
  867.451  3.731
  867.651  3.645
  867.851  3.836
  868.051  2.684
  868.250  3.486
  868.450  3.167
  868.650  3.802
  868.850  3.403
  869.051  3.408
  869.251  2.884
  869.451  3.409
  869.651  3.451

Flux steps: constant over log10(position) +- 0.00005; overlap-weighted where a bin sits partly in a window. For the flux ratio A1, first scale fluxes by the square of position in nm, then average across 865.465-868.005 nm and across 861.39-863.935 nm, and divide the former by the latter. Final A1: 1.15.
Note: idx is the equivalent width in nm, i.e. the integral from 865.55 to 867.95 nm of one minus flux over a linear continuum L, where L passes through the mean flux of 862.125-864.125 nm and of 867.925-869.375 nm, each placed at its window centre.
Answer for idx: -0.41 nm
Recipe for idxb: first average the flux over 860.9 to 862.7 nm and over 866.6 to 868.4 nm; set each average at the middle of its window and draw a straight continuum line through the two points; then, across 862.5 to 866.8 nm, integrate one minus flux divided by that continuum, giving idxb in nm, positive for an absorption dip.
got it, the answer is 0.25 nm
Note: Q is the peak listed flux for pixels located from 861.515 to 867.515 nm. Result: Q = 4.716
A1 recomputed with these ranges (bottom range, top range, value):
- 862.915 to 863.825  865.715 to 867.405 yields 1.20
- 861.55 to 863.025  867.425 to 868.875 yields 1.11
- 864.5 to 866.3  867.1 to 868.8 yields 1.03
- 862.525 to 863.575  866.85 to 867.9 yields 1.35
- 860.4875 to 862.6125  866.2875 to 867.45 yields 1.11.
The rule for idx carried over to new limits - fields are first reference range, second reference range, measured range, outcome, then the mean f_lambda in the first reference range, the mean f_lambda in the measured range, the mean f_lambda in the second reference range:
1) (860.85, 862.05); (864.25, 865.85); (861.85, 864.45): 0.221 nm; 3.73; 3.29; 3.45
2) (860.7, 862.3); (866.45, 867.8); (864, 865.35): 0.127 nm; 3.71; 3.45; 3.89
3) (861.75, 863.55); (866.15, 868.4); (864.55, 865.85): 0.037 nm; 3.08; 3.35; 3.75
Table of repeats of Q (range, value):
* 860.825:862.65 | 4.28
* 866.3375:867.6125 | 4.409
